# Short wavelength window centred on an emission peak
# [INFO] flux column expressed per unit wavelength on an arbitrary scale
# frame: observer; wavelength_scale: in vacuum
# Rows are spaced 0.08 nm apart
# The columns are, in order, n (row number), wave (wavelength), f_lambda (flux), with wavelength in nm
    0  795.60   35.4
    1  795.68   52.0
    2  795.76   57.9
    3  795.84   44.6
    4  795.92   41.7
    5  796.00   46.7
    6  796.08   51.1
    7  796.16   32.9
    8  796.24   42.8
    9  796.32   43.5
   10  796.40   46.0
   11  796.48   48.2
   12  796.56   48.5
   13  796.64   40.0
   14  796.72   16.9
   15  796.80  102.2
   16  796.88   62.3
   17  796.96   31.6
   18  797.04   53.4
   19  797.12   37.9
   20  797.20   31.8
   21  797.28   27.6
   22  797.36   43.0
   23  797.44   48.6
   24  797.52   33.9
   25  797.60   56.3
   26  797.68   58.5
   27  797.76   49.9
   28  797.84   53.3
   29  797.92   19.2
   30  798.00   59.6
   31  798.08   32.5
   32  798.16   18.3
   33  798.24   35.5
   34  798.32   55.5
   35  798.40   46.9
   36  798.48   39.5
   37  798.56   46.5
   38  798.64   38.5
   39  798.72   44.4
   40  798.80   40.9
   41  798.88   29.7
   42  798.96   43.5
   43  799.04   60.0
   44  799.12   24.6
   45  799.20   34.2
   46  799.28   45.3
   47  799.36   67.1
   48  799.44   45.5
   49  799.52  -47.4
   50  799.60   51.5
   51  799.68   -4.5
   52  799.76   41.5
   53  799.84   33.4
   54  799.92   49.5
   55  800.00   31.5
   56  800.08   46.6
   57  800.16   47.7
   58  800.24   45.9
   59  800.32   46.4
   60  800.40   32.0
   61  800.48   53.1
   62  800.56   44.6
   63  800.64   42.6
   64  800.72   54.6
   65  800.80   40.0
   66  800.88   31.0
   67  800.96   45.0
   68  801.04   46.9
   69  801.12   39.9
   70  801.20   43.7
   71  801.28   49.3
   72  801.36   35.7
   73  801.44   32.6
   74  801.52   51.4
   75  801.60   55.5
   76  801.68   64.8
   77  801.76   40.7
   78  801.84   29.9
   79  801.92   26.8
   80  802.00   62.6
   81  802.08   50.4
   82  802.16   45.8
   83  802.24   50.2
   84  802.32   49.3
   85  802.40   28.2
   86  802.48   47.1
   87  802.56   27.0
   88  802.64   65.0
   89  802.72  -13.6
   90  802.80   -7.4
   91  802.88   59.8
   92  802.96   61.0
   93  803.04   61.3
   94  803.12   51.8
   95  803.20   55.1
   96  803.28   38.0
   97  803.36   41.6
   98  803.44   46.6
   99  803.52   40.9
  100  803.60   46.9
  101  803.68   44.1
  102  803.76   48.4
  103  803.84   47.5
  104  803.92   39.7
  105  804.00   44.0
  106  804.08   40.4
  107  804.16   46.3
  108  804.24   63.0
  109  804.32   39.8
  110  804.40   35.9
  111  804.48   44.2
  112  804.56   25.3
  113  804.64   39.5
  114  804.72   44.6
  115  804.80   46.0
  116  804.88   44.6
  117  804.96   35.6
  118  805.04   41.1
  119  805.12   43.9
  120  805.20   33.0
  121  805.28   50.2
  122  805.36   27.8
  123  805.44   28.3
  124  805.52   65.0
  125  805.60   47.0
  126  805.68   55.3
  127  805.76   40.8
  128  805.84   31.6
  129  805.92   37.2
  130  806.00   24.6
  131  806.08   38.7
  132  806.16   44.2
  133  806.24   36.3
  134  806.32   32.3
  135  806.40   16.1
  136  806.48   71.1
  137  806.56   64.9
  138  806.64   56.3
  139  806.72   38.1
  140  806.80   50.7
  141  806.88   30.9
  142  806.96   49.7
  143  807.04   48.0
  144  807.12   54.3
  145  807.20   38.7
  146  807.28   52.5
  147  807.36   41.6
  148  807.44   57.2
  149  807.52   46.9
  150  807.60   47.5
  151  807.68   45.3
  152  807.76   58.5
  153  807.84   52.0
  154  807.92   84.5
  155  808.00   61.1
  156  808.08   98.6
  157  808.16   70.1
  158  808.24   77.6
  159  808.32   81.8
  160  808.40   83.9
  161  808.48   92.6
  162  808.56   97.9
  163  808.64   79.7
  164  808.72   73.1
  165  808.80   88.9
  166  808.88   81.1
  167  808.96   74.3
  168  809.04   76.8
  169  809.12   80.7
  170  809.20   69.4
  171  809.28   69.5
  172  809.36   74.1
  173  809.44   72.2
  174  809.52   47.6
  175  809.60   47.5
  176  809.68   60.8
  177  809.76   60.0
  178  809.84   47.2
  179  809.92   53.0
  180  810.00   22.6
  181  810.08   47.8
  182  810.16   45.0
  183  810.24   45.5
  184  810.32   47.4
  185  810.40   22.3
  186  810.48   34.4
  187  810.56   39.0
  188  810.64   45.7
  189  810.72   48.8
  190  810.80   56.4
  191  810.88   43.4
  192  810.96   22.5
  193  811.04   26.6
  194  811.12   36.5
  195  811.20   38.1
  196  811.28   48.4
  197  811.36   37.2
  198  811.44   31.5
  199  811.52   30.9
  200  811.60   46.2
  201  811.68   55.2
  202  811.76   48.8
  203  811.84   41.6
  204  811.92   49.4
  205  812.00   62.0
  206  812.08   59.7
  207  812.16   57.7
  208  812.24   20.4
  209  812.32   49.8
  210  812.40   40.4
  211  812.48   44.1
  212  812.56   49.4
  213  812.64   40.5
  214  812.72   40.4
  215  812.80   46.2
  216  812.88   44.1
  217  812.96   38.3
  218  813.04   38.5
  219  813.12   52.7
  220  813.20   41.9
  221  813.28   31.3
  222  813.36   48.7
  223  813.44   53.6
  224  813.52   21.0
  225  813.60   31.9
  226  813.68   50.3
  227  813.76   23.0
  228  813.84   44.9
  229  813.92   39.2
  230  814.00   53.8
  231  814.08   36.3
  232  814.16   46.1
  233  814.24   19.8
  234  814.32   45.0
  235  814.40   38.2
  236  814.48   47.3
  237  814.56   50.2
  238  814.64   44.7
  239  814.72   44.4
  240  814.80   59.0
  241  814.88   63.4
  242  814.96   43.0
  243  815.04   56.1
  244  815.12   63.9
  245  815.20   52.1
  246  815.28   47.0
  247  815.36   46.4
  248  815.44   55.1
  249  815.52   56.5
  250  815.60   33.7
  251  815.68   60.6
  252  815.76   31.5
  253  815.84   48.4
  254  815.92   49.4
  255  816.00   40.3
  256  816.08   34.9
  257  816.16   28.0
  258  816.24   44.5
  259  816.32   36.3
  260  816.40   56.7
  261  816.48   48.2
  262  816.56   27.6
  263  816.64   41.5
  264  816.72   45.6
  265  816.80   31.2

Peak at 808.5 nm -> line [O II]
